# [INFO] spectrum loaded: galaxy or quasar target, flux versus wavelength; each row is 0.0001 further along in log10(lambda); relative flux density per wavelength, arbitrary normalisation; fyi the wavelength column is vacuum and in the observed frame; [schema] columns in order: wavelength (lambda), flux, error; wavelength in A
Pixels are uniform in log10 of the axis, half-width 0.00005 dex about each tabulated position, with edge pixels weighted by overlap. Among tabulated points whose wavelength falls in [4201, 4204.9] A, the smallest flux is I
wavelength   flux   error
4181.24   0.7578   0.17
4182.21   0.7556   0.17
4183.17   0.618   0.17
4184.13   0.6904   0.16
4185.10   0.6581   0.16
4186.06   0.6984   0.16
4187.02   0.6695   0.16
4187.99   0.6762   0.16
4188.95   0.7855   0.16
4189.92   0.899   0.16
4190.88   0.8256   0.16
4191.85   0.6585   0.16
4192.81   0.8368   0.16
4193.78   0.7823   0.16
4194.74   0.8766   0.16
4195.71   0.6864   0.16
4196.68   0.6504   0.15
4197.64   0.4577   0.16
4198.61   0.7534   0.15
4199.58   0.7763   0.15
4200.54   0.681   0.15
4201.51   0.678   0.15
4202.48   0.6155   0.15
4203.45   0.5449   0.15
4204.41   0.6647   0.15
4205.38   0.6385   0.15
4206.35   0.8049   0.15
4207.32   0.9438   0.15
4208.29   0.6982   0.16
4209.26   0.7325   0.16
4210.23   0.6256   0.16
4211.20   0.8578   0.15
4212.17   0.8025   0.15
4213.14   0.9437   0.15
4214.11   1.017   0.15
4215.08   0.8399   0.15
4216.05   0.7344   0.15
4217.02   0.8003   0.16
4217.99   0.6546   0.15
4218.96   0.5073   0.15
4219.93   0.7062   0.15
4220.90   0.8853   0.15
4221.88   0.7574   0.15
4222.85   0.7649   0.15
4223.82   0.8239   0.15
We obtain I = 0.5449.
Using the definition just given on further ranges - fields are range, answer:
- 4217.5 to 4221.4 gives 0.5073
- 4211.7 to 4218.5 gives 0.6546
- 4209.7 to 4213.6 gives 0.6256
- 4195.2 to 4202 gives 0.4577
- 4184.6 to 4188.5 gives 0.6581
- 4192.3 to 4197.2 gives 0.6504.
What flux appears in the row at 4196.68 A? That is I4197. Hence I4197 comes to 0.6504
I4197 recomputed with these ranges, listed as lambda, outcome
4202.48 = 0.6155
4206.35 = 0.8049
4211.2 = 0.8578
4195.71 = 0.6864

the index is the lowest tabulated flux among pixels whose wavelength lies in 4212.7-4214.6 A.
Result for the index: 0.9437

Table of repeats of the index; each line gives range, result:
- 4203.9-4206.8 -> 0.6385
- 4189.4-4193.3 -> 0.6585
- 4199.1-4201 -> 0.681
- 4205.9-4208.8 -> 0.6982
